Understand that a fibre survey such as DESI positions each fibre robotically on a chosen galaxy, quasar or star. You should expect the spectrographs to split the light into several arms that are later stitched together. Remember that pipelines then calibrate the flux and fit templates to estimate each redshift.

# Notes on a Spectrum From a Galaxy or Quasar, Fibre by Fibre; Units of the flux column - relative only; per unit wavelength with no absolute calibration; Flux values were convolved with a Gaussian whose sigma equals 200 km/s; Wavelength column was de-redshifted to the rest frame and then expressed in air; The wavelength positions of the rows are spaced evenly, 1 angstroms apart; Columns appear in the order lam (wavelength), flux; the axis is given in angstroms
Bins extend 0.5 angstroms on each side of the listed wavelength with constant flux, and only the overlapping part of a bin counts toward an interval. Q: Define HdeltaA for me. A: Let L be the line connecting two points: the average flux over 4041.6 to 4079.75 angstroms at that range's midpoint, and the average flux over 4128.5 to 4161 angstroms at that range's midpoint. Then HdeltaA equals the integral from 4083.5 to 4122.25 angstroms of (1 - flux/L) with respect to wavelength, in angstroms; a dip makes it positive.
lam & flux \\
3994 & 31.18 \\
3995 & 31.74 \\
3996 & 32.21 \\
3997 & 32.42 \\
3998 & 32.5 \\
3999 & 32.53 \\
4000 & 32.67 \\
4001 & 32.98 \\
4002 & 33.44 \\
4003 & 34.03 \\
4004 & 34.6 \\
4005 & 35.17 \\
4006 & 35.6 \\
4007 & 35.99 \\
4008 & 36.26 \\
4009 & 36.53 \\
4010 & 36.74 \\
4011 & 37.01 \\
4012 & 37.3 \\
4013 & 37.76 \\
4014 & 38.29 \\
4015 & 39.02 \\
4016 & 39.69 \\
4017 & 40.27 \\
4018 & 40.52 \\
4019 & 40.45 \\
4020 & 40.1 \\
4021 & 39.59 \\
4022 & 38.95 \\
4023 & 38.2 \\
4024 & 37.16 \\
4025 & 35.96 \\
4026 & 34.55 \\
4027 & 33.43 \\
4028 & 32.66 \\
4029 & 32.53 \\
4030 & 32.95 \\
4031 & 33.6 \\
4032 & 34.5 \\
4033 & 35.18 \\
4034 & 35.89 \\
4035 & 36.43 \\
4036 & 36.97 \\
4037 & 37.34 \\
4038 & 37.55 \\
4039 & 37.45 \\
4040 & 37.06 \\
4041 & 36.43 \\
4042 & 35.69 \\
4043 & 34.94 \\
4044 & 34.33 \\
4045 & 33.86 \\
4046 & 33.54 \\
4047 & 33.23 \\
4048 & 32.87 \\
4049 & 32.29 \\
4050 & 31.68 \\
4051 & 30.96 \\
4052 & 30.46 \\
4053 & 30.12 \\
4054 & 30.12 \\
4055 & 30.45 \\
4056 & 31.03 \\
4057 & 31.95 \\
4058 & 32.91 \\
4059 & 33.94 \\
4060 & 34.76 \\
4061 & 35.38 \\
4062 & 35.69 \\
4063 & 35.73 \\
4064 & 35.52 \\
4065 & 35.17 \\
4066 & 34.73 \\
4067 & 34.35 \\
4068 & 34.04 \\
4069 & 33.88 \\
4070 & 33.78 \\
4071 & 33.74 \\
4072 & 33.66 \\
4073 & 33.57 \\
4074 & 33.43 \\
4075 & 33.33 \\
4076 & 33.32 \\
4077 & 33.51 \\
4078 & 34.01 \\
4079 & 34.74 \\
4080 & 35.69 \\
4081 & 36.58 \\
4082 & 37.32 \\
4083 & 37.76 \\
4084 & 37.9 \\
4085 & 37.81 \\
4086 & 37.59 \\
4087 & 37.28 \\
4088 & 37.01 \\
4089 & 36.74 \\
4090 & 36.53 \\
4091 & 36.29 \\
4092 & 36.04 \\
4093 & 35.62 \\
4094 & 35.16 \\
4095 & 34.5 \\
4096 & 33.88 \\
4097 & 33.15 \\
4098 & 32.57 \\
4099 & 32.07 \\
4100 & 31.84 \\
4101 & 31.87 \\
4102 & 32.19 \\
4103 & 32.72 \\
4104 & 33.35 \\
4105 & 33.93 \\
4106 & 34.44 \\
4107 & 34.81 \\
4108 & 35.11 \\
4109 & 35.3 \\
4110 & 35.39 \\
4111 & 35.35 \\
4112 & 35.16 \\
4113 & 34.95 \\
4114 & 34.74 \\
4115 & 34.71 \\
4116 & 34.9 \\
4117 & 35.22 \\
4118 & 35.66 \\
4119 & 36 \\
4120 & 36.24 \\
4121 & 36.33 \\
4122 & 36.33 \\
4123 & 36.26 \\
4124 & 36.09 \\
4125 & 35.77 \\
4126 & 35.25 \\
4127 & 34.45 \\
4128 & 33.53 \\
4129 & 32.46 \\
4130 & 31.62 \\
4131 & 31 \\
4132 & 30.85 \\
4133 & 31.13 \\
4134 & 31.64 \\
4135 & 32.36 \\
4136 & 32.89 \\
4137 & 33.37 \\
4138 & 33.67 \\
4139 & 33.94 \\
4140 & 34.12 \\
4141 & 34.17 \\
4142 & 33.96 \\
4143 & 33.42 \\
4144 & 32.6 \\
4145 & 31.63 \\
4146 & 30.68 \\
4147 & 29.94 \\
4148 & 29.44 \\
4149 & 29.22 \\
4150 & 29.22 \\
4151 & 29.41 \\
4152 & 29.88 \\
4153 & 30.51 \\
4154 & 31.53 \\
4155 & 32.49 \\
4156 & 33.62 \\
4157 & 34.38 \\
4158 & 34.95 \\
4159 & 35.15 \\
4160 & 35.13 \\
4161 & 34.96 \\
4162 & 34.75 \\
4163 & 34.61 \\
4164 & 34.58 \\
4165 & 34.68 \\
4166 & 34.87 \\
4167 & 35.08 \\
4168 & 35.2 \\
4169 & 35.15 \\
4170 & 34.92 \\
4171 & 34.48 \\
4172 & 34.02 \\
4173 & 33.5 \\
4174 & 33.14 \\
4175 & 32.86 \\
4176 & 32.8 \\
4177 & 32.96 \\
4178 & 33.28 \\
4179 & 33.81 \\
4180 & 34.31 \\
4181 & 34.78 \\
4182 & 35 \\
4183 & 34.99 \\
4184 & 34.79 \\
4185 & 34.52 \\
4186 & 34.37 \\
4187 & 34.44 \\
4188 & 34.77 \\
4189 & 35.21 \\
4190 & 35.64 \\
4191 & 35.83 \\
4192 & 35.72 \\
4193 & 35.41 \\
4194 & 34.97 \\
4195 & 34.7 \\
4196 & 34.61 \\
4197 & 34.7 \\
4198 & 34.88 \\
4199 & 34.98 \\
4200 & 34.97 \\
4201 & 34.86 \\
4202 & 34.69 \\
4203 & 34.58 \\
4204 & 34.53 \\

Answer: -2.6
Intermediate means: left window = 33.4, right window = 32.2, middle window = 35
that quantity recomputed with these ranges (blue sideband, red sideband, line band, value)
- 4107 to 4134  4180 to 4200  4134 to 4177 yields 2.0 angstroms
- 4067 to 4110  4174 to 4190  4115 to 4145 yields 0.5 angstroms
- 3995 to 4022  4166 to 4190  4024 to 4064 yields 2.0 angstroms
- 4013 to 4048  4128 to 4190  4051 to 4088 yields 1.2 angstroms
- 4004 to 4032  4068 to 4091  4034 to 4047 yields 0.2 angstroms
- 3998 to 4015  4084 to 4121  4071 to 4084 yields 0.1 angstroms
